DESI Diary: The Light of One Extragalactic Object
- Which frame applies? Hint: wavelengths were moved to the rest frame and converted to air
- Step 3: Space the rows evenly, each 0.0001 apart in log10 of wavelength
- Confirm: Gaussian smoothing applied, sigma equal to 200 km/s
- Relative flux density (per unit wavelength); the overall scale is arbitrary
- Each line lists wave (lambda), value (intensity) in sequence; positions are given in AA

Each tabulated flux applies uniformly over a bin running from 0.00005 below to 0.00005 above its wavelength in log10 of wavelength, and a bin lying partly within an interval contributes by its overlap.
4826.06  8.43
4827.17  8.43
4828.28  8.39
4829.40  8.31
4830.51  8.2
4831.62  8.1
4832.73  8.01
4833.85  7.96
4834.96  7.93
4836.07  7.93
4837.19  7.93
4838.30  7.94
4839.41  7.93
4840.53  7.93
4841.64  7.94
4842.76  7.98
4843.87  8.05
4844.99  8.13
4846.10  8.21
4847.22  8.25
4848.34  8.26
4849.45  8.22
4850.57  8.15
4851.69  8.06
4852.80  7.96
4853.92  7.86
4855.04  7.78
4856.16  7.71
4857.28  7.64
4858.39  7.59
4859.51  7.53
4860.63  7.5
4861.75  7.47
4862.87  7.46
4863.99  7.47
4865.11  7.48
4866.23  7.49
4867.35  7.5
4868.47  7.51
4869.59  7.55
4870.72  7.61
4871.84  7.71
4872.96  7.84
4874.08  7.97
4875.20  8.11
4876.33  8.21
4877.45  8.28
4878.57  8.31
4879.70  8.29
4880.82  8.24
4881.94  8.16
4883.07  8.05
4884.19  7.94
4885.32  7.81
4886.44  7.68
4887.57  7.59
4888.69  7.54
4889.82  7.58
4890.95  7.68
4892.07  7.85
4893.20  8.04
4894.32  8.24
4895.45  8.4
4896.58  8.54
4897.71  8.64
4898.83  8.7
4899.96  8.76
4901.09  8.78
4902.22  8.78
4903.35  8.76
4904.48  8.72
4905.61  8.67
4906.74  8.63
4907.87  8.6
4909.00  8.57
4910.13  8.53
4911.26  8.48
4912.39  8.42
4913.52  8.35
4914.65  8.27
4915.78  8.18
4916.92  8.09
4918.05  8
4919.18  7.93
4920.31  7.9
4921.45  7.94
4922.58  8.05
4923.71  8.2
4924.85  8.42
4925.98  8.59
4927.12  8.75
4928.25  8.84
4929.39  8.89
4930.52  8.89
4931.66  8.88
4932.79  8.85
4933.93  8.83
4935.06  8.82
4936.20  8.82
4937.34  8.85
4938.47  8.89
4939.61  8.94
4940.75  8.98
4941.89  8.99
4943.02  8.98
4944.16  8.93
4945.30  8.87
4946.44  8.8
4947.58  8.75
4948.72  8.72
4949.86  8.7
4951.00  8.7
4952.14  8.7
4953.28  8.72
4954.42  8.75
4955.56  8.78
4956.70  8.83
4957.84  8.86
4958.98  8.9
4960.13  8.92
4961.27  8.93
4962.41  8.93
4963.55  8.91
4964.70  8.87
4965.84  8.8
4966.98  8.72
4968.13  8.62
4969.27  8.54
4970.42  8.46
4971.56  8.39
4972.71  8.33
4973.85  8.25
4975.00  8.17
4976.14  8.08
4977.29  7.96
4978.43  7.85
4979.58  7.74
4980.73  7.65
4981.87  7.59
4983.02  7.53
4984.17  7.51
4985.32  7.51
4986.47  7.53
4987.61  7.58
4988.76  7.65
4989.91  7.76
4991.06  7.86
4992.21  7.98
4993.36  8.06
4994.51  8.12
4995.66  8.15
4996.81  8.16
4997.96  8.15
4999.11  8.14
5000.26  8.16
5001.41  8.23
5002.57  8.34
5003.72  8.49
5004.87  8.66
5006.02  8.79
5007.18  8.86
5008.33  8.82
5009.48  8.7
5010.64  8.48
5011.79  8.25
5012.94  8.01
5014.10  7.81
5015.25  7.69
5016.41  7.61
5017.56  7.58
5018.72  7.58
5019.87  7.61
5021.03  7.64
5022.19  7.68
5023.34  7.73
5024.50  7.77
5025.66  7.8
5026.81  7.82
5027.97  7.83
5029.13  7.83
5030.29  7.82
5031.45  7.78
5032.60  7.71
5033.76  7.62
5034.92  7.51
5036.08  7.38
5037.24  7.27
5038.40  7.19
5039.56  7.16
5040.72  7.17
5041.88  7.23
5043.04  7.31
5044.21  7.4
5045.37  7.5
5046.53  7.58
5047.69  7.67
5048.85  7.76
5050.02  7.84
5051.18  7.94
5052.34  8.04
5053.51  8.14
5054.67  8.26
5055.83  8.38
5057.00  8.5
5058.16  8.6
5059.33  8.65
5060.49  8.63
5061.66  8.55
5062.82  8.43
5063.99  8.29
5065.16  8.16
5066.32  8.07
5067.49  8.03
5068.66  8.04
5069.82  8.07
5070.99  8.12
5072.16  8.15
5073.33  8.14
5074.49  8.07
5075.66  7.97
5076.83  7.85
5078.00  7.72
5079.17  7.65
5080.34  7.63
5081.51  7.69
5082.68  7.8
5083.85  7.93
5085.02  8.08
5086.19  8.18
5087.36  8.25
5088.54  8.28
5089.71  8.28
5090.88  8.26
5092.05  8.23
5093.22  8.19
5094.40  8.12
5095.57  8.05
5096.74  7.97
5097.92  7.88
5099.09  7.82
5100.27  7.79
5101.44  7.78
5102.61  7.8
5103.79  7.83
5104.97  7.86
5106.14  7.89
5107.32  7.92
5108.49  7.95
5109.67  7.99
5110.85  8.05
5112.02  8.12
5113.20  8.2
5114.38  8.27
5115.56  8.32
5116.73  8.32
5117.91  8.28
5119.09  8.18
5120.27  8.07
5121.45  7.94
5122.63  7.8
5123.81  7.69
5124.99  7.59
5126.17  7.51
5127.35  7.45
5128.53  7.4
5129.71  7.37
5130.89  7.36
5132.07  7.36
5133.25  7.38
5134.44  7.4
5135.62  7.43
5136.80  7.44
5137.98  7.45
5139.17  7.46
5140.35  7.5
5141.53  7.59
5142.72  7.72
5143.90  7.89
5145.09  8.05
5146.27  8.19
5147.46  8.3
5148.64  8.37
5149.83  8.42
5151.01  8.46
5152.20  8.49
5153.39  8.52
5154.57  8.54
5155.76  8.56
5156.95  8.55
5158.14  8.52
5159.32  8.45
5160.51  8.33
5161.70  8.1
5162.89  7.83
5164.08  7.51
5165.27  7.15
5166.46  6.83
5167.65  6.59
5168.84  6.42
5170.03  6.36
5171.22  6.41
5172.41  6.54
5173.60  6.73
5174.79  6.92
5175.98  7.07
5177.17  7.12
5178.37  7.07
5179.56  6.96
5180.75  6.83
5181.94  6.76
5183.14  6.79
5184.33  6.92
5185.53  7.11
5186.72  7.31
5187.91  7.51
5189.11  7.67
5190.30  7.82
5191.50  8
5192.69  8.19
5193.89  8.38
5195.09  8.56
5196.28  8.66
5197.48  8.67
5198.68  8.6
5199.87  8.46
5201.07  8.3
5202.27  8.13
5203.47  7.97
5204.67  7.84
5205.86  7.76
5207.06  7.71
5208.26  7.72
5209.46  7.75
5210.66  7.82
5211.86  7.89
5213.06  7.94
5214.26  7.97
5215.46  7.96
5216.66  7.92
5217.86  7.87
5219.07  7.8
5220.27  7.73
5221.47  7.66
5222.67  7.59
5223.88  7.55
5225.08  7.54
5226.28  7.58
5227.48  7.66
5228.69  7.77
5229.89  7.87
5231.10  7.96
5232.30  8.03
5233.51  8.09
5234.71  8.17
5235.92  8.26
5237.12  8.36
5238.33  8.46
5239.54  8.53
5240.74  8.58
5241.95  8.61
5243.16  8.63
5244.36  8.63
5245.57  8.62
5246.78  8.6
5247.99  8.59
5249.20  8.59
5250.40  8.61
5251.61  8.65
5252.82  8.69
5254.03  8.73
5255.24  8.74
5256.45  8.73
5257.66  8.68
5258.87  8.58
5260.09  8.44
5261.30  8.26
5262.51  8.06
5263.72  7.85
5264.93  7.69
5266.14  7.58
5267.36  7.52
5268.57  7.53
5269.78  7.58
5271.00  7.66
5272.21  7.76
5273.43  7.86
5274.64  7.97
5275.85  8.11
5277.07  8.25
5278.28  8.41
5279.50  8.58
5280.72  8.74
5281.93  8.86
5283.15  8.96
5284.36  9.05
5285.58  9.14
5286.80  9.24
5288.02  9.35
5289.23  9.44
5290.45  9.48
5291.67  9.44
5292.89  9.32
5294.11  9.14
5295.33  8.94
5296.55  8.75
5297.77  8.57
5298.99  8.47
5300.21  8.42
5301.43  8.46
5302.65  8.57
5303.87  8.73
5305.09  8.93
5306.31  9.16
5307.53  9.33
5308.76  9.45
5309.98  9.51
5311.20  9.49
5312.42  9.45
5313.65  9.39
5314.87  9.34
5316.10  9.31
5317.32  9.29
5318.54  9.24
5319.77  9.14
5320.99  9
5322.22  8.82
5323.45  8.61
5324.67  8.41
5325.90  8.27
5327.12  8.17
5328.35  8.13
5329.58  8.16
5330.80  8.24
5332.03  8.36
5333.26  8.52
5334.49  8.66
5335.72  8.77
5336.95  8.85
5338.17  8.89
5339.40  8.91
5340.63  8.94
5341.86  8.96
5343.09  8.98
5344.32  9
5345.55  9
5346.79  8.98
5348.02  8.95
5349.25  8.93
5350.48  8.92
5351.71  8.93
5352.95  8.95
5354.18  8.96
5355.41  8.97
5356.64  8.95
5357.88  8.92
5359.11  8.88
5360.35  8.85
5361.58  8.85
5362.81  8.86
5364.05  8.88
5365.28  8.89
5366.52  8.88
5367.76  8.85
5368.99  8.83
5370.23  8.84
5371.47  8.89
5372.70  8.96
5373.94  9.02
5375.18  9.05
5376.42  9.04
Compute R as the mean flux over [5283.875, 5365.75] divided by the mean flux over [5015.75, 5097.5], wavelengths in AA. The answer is 1.13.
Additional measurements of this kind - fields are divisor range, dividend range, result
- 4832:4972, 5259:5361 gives 1.05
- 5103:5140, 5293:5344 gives 1.14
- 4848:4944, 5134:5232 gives 0.94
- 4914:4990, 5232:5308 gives 1.01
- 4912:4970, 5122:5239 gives 0.89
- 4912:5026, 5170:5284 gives 0.95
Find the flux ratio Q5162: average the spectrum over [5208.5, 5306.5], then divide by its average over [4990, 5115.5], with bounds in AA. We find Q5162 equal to 1.0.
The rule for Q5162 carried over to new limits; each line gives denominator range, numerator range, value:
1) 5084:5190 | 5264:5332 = 1.13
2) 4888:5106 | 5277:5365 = 1.09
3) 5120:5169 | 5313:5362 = 1.13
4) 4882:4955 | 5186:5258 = 0.96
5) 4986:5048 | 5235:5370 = 1.11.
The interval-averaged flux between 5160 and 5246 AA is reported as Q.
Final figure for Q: 7.73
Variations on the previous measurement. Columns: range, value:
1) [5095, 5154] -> 7.88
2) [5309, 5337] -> 8.84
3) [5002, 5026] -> 8.09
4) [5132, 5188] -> 7.53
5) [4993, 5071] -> 7.97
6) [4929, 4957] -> 8.84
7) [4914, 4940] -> 8.51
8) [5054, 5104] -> 8.1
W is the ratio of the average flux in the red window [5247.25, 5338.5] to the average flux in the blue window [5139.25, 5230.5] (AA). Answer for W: 1.1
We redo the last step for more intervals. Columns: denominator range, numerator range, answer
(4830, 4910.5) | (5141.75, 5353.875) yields 1.03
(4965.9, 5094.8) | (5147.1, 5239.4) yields 0.97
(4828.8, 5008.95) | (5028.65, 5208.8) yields 0.95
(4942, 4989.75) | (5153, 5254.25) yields 0.93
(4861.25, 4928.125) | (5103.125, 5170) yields 0.97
